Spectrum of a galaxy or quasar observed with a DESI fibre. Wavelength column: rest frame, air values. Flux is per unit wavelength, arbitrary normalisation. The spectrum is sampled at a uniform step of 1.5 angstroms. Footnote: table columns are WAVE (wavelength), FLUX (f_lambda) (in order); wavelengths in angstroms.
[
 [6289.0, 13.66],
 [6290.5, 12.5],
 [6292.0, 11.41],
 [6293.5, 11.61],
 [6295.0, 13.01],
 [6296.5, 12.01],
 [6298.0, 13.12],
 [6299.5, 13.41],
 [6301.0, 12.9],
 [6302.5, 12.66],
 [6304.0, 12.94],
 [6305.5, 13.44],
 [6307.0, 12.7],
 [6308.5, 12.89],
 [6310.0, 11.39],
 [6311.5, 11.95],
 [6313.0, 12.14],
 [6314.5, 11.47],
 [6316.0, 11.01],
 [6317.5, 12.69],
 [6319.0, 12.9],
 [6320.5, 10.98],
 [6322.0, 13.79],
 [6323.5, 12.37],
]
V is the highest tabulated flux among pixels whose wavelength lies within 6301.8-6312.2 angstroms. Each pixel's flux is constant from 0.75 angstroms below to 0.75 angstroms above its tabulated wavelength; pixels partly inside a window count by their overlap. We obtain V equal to 13.44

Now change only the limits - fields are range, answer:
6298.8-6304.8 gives 13.41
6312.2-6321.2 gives 12.9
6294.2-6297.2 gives 13.01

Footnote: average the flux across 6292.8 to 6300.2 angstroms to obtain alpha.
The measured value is 12.6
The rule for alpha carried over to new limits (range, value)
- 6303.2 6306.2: 13.2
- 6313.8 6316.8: 11.3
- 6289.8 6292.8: 11.9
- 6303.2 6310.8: 12.7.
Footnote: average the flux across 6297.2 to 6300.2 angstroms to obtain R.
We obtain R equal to 13.2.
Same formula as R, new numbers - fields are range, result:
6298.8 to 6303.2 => 13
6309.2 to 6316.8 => 11.6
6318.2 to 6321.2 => 12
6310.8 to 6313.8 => 12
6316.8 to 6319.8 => 12.8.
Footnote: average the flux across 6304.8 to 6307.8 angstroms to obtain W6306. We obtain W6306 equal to 13.1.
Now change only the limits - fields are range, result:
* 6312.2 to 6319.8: 12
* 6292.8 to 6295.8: 12.3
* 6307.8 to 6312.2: 12.1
